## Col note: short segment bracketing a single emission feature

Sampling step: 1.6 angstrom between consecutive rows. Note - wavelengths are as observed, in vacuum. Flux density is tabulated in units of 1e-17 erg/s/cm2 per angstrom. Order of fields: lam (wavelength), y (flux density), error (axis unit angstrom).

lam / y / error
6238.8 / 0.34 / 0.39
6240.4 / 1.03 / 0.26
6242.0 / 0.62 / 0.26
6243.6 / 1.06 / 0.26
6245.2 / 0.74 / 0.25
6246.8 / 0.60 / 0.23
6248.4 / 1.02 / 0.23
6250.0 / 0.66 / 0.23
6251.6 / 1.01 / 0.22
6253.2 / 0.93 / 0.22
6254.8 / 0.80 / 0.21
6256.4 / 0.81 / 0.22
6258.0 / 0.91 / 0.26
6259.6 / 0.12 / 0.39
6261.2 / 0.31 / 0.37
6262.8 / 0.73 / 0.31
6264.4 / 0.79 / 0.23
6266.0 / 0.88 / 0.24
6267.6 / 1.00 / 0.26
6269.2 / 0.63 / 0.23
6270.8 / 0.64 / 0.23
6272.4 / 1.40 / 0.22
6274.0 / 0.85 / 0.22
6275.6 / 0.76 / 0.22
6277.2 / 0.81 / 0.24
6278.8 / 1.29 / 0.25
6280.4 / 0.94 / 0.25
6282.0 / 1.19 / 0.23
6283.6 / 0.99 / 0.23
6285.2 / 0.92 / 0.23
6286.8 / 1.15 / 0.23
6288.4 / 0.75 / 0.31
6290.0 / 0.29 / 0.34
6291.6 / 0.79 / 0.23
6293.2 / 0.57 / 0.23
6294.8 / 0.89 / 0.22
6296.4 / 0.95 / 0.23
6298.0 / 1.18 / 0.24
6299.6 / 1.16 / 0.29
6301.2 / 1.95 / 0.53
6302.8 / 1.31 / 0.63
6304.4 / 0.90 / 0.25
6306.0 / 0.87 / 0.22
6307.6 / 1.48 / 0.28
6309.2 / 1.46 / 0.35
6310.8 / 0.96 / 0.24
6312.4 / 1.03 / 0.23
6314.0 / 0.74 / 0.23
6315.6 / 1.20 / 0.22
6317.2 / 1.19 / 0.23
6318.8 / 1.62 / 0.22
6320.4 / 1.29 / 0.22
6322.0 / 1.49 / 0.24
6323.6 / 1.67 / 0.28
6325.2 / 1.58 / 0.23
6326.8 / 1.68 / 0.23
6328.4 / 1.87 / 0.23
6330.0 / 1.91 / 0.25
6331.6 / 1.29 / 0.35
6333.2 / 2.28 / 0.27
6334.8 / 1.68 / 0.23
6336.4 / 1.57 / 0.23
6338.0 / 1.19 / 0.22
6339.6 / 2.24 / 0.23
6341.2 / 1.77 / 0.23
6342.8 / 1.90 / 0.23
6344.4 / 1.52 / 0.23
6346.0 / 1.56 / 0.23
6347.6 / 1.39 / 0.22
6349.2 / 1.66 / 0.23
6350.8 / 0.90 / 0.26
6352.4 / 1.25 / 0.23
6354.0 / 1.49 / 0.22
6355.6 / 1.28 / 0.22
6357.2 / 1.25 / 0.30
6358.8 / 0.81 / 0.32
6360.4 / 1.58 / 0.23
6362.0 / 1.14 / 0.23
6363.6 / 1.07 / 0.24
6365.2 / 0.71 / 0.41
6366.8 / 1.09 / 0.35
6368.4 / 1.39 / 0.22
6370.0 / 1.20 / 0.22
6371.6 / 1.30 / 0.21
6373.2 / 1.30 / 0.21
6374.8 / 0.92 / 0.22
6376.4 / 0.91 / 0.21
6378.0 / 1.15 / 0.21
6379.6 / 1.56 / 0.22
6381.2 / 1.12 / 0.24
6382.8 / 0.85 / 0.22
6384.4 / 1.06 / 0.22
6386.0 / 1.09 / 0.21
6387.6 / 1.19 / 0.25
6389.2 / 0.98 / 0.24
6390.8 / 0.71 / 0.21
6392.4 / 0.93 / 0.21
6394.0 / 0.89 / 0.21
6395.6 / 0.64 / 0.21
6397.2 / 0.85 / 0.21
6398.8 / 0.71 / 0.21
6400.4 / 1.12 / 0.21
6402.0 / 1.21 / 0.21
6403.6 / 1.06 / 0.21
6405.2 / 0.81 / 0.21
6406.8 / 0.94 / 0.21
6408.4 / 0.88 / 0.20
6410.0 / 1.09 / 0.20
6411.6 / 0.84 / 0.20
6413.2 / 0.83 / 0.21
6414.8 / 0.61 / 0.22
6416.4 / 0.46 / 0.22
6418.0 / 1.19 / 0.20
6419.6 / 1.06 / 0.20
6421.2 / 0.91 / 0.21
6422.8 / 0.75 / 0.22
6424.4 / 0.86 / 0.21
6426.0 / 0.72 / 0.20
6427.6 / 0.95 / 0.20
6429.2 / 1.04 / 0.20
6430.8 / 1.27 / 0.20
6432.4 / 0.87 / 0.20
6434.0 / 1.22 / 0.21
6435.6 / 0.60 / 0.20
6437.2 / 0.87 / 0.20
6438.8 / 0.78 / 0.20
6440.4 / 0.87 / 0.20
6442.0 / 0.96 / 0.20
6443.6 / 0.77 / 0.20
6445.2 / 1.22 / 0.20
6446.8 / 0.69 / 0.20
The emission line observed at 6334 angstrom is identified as Mg II 2798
